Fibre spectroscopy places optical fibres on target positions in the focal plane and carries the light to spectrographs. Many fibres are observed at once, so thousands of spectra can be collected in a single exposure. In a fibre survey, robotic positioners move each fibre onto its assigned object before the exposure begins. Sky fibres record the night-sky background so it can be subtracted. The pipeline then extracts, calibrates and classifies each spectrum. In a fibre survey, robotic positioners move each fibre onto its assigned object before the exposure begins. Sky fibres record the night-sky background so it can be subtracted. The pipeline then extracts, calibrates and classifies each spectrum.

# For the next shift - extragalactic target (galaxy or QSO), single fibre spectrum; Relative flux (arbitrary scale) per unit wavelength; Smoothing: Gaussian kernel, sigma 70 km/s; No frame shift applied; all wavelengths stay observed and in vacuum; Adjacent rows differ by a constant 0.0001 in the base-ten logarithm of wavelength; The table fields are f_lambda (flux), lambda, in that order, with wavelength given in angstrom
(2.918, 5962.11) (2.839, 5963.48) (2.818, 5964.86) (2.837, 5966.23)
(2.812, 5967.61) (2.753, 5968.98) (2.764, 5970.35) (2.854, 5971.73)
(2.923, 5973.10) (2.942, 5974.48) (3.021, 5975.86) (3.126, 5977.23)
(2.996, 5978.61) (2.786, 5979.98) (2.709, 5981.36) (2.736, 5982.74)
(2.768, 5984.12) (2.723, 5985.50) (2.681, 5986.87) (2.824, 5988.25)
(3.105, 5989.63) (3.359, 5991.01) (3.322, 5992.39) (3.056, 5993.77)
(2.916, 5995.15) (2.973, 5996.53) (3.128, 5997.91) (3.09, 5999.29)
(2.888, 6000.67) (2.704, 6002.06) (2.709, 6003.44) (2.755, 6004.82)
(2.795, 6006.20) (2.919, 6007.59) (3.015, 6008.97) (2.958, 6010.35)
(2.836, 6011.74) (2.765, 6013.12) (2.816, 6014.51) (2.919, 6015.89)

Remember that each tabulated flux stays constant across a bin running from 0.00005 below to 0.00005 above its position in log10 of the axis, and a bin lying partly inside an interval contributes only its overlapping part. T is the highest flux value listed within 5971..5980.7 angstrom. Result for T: 3.126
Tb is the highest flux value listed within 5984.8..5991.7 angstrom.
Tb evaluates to 3.359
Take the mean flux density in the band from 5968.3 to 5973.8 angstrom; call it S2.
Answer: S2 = 2.82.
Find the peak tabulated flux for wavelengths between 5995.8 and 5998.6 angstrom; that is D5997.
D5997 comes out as 3.128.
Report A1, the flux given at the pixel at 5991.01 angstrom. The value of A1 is 3.359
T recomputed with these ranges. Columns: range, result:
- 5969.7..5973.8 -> 2.923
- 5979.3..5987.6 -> 2.786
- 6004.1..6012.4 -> 3.015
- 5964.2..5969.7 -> 2.837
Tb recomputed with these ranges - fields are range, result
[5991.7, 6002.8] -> 3.322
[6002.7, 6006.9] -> 2.795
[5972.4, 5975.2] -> 2.942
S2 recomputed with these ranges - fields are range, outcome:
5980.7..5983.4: 2.72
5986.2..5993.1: 3.06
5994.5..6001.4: 3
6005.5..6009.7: 2.91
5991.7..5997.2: 3.07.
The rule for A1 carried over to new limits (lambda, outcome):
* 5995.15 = 2.916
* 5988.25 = 2.824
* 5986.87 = 2.681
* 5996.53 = 2.973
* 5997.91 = 3.128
